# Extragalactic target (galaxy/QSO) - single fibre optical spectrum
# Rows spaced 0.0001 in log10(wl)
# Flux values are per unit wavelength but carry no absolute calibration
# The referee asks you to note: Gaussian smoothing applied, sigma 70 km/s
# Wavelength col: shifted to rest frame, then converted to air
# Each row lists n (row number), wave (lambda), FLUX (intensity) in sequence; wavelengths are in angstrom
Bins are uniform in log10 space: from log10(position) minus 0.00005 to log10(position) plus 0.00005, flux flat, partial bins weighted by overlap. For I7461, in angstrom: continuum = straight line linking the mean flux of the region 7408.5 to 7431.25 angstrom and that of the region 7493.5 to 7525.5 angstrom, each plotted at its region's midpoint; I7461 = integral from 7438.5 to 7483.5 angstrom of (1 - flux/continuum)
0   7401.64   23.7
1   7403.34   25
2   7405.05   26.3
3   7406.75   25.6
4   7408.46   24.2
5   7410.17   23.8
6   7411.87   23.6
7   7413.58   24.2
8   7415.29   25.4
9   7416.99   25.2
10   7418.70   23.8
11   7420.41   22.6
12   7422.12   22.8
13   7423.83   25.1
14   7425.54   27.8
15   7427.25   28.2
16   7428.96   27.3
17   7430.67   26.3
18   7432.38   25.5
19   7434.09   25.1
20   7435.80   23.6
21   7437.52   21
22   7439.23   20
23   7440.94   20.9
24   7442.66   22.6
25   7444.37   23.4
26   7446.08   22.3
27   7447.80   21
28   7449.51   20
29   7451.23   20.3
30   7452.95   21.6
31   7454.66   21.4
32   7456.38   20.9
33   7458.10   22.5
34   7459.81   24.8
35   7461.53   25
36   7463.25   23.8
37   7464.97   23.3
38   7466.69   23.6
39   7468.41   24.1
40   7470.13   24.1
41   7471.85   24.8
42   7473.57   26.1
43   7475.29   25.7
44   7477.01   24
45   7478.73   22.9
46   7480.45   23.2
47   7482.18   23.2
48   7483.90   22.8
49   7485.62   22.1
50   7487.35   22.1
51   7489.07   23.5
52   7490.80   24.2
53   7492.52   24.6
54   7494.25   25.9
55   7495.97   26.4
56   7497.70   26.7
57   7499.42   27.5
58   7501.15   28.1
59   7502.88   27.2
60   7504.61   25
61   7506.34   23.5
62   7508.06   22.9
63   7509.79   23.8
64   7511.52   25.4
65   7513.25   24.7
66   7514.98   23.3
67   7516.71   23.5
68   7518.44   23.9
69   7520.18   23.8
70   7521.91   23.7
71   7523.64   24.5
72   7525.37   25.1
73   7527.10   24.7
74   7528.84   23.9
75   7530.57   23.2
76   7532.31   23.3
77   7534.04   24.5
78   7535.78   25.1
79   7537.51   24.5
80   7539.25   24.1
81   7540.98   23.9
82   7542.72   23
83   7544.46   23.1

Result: 3.8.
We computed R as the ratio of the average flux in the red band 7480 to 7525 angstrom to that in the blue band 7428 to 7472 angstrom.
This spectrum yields 1.06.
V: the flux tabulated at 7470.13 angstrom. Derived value 24.1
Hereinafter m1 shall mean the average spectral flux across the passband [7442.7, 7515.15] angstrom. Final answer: 23.8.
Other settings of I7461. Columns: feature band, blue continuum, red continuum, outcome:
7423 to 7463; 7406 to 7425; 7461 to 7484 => 1.38 angstrom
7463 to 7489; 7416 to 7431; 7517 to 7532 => 1.05 angstrom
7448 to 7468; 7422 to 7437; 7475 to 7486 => 1.59 angstrom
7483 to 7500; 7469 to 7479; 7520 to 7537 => 0.01 angstrom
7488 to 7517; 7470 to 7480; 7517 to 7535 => -0.93 angstrom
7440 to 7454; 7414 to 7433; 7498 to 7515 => 2.14 angstrom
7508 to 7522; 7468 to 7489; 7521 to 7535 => 0.04 angstrom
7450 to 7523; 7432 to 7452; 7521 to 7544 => -3.03 angstrom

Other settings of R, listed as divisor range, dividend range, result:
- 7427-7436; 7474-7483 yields 0.92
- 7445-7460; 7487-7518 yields 1.16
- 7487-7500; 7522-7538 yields 0.96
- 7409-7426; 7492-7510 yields 1.06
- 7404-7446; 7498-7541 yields 1.01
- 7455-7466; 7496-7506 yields 1.15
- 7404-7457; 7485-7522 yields 1.04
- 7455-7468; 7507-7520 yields 1.02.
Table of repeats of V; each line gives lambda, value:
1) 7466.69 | 23.6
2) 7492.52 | 24.6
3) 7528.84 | 23.9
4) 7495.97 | 26.4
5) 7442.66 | 22.6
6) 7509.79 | 23.8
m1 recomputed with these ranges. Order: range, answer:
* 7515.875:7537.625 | 24.1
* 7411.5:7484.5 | 23.6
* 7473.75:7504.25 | 24.7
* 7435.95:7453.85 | 21.4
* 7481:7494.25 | 23.4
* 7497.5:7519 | 25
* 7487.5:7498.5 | 25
